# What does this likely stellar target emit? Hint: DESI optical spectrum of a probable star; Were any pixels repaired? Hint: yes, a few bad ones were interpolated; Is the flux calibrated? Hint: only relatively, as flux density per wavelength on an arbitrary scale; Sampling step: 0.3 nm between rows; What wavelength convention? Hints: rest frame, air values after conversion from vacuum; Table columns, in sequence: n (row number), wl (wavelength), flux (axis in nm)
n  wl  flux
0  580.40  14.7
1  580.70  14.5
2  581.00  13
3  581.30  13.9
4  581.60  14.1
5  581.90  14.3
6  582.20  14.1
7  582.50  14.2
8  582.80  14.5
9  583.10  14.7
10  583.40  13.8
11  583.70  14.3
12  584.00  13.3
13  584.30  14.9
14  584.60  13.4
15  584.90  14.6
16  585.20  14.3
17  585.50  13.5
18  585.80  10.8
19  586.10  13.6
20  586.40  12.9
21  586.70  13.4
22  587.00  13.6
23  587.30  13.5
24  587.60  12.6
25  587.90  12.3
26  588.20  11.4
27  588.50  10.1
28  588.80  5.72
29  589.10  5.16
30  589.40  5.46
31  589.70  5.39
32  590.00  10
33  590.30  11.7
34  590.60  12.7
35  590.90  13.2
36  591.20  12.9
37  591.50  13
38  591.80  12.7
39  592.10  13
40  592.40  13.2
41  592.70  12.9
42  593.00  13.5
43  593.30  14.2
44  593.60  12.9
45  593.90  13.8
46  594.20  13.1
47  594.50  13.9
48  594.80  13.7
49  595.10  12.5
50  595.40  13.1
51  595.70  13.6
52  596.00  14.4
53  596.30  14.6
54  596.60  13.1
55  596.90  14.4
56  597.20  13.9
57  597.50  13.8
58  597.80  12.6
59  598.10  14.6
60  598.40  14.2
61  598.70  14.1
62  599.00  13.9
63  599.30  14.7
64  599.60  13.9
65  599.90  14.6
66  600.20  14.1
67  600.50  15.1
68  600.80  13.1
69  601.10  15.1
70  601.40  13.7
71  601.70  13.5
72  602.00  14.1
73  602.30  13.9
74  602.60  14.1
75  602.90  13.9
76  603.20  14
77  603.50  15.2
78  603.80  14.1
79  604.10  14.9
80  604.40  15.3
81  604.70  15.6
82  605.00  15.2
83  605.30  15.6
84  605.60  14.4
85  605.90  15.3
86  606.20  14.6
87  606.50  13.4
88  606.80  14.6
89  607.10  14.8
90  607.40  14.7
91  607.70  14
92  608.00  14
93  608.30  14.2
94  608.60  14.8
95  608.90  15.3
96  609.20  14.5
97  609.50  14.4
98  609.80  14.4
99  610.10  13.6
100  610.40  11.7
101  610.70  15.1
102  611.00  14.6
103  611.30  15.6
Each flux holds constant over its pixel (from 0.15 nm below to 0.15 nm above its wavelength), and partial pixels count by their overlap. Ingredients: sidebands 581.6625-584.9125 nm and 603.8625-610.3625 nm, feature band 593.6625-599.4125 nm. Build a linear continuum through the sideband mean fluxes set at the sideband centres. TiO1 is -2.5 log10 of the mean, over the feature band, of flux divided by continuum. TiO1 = 0.05 mag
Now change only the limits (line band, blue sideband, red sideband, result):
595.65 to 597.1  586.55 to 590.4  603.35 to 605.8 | -0.13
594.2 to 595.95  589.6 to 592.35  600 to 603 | -0.06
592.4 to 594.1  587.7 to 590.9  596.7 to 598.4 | -0.17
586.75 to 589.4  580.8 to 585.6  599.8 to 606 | 0.34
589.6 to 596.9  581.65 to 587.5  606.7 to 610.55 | 0.09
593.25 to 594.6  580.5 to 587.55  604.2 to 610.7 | 0.04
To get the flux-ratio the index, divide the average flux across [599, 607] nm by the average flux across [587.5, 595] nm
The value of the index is 1.3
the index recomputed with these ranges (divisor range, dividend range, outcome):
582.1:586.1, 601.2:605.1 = 1.04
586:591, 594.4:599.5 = 1.29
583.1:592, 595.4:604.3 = 1.18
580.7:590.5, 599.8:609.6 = 1.18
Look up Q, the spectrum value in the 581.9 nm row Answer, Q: 14.3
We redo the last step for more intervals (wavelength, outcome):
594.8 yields 13.7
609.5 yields 14.4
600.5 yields 15.1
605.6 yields 14.4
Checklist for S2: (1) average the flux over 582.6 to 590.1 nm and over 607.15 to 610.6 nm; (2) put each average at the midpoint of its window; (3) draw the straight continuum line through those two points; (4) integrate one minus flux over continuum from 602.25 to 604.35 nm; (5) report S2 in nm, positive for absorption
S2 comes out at -0.12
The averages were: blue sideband 11.9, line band 14.4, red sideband 14.2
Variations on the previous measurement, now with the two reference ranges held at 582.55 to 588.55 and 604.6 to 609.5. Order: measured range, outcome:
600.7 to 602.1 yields 0.04 nm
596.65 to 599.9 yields 0.03 nm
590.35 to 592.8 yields 0.15 nm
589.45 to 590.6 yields 0.37 nm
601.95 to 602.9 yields 0.03 nm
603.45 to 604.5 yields -0.02 nm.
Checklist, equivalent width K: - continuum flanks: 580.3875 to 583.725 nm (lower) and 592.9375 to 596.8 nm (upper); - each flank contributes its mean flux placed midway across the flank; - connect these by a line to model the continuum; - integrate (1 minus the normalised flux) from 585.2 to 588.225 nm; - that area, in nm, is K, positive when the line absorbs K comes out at 0.228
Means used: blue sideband 14.1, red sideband 13.6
